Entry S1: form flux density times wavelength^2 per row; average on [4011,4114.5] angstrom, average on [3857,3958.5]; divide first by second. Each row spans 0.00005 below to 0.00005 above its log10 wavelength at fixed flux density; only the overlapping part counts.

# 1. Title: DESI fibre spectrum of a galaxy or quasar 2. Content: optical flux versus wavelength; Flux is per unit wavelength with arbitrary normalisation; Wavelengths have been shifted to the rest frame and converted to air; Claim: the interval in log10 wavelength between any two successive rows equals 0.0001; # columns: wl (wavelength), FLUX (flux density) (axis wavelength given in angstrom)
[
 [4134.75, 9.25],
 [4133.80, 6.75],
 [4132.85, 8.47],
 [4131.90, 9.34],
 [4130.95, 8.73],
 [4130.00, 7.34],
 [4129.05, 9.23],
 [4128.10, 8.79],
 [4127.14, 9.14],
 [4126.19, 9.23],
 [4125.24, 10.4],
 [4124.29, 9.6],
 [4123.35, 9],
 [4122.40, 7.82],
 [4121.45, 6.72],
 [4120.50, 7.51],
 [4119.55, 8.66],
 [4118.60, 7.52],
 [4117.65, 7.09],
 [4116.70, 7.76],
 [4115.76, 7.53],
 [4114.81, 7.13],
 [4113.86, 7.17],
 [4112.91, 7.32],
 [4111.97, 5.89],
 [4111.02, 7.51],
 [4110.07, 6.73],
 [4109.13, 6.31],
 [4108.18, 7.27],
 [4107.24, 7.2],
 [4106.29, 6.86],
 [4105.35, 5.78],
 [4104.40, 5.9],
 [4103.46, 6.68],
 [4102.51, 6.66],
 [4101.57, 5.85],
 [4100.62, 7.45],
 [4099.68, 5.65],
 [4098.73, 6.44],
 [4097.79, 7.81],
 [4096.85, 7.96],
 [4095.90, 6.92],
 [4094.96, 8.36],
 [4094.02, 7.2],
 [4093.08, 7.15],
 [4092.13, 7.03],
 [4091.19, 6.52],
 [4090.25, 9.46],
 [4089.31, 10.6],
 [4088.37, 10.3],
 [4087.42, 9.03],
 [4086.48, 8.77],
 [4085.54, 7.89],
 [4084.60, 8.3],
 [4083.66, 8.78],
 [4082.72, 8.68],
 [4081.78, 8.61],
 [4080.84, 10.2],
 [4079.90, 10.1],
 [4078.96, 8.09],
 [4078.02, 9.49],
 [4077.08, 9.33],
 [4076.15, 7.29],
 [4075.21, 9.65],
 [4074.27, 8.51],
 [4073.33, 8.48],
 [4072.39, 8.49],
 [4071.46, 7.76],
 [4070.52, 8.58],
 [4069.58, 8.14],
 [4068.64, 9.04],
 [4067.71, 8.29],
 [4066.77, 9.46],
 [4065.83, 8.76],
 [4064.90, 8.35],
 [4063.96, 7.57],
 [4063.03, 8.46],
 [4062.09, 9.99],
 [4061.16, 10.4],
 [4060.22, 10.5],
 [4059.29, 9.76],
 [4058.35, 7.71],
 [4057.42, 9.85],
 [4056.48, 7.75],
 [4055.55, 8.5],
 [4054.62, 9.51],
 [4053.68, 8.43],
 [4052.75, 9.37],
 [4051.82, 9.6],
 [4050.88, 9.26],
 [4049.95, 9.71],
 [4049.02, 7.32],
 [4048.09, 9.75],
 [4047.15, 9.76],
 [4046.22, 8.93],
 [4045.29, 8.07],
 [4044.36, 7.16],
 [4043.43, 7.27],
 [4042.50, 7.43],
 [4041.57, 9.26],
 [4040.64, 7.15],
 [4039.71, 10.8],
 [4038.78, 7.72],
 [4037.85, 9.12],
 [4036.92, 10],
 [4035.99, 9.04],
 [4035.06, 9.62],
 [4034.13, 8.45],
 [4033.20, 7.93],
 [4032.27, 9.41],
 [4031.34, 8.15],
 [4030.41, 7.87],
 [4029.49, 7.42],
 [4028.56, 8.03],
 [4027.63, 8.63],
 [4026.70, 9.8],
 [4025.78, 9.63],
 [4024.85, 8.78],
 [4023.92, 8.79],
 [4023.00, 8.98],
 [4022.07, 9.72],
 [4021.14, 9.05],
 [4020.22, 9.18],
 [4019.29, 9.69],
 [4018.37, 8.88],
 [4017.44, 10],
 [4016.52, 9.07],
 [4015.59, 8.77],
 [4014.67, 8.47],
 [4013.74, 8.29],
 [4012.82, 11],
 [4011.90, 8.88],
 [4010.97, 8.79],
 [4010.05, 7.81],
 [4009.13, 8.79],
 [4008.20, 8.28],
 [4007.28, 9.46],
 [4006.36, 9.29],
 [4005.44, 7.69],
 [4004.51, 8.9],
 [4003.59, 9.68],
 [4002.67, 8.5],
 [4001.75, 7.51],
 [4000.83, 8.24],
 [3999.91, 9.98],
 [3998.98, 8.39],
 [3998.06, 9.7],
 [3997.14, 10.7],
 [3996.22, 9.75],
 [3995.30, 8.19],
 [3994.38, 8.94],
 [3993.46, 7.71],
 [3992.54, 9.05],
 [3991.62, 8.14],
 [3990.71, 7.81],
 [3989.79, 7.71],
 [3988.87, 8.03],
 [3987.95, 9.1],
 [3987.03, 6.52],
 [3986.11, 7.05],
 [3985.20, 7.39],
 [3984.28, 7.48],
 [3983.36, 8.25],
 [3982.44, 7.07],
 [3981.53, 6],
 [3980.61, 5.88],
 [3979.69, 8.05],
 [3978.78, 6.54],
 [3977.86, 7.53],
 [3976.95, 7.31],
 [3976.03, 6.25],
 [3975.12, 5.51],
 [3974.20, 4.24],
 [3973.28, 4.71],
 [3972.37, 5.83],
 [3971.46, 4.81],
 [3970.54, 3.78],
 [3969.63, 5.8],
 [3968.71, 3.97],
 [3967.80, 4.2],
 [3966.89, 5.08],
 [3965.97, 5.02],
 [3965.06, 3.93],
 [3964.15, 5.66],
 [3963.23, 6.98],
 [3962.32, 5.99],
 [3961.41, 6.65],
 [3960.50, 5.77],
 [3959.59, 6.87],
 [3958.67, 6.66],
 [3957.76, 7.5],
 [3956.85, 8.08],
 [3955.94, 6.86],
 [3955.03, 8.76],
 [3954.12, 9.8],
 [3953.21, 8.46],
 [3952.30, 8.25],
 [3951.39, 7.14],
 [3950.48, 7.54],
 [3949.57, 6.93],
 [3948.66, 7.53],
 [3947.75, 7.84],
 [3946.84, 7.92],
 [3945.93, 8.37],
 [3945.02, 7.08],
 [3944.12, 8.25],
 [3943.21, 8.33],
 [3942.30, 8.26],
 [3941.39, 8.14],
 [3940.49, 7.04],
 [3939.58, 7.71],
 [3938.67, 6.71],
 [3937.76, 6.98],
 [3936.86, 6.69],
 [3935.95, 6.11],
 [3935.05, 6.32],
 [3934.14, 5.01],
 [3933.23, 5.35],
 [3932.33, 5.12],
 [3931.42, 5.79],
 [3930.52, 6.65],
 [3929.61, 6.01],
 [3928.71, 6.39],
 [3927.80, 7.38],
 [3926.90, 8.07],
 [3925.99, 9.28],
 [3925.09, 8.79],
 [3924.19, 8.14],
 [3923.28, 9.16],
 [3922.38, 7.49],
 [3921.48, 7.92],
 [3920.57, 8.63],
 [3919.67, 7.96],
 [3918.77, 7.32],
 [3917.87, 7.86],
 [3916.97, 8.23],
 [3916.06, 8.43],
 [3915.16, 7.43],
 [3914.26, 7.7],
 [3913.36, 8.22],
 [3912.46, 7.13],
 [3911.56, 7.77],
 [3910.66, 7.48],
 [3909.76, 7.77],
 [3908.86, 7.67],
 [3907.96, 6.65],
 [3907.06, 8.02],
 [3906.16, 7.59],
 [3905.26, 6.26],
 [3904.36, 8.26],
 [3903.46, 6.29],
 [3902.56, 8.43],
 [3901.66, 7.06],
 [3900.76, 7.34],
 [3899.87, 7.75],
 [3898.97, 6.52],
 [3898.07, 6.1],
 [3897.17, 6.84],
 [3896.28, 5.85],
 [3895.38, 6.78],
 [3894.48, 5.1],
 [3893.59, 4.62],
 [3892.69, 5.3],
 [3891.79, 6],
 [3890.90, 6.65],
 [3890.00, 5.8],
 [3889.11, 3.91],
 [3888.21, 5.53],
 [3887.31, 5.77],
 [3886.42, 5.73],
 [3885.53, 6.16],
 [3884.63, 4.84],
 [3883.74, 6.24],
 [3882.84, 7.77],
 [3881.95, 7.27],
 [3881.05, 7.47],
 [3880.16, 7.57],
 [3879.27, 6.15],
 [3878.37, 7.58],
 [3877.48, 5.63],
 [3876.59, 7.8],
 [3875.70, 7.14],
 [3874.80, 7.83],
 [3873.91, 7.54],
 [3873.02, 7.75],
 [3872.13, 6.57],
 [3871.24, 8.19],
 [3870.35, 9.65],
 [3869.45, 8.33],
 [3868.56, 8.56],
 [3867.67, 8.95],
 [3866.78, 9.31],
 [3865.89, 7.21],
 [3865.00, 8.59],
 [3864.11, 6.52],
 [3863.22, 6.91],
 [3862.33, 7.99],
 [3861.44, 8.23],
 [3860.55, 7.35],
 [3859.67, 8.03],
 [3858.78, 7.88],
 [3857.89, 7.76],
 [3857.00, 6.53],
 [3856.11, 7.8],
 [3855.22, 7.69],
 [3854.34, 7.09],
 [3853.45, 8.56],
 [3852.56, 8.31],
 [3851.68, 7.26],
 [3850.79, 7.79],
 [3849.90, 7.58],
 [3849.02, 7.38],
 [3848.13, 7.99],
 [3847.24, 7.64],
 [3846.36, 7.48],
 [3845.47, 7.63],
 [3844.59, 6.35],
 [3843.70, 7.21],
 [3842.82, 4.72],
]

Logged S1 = 1.2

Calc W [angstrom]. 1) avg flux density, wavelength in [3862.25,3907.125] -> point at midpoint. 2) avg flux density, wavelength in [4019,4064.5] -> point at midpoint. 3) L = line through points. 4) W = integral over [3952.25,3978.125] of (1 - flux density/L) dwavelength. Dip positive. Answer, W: 5.7 angstrom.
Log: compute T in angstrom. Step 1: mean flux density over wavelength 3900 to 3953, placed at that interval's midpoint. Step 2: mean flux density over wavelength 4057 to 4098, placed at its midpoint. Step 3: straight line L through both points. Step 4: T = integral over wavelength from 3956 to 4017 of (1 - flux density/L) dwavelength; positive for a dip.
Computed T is 4.2 angstrom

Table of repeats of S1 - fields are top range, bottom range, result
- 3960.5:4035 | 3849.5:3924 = 1.13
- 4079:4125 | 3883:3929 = 1.20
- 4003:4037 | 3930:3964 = 1.29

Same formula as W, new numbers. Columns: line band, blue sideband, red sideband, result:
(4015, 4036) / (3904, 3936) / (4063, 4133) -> -3.06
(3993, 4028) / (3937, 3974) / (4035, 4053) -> -4.27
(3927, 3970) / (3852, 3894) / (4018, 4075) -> 5.84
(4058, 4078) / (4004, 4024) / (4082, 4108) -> -1.83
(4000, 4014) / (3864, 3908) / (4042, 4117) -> -1.93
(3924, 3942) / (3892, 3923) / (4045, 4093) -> 1.46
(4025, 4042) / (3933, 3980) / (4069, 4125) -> -3.41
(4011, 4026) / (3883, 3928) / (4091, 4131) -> -3.91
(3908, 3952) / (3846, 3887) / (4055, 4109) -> 1.62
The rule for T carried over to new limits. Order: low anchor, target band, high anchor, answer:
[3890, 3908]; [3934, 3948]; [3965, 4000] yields -1.1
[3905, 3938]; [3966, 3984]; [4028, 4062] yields 4.8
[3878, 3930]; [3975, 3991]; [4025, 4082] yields 1.5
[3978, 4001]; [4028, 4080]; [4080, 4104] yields -4.8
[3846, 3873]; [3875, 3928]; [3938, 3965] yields 3.9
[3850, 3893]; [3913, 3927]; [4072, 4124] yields -1.6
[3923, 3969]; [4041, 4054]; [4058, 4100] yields -0.8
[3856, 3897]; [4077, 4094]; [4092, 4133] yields -2.9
